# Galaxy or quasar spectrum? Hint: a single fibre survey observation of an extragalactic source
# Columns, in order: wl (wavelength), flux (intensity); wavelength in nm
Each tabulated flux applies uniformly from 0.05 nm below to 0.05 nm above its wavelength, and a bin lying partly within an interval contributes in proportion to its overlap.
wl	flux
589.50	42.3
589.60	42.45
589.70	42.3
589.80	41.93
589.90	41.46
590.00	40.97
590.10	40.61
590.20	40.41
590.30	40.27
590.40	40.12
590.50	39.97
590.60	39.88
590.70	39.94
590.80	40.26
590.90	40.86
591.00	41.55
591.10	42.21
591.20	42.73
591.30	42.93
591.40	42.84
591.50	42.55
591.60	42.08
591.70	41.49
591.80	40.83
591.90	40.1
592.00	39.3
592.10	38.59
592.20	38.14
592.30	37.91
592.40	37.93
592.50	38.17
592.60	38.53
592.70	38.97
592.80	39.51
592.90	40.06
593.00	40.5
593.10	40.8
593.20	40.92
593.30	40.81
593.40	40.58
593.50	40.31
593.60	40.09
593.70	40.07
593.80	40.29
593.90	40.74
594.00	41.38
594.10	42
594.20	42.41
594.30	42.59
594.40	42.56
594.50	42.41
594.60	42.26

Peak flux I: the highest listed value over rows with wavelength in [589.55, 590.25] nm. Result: 42.45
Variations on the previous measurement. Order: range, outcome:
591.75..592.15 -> 40.83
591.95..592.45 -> 39.3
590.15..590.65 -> 40.41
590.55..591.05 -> 41.55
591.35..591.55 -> 42.84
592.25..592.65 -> 38.53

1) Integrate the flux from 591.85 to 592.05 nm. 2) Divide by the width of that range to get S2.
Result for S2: 39.7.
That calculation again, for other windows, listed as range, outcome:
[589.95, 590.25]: 40.7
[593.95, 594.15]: 41.7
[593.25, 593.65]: 40.4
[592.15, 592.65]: 38.1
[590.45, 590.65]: 39.9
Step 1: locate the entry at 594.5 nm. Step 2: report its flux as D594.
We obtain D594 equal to 42.41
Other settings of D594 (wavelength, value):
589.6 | 42.45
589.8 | 41.93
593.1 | 40.8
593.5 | 40.31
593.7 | 40.07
